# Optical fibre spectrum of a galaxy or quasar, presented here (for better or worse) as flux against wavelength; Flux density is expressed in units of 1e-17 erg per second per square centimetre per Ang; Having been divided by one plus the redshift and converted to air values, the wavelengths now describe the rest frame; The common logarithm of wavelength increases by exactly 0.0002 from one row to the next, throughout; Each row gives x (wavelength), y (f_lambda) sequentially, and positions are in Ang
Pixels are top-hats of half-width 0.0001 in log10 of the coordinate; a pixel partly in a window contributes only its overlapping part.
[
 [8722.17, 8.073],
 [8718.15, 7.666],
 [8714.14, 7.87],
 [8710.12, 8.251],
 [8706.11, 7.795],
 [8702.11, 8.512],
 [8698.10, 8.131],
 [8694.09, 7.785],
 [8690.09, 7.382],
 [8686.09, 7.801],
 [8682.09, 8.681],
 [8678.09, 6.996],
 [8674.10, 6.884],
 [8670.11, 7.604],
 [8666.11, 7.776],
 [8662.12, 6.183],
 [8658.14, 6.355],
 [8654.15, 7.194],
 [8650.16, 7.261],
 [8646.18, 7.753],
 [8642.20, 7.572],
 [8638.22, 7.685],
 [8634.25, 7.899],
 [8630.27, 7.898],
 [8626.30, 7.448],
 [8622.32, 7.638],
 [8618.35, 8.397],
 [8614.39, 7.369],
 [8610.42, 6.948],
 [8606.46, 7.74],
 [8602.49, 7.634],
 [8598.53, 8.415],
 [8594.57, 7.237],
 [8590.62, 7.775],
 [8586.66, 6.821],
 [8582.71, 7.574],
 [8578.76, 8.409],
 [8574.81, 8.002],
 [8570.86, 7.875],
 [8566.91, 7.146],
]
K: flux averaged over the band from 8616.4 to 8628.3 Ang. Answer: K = 7.82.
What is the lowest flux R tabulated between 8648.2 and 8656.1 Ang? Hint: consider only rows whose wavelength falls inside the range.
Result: 7.194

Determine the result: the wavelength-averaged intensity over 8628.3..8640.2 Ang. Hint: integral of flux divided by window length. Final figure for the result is 7.83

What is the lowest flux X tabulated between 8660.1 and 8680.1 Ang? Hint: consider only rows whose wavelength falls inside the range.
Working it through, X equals 6.183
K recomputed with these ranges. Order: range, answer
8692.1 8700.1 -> 7.95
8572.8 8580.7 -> 8.2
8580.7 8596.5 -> 7.36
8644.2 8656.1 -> 7.4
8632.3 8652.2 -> 7.63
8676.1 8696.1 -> 7.73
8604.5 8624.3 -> 7.62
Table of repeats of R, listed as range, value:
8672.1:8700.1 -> 6.884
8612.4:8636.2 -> 7.369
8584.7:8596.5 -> 6.821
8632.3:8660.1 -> 6.355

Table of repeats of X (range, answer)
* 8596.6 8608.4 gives 7.634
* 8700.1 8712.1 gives 7.795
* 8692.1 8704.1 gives 7.785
